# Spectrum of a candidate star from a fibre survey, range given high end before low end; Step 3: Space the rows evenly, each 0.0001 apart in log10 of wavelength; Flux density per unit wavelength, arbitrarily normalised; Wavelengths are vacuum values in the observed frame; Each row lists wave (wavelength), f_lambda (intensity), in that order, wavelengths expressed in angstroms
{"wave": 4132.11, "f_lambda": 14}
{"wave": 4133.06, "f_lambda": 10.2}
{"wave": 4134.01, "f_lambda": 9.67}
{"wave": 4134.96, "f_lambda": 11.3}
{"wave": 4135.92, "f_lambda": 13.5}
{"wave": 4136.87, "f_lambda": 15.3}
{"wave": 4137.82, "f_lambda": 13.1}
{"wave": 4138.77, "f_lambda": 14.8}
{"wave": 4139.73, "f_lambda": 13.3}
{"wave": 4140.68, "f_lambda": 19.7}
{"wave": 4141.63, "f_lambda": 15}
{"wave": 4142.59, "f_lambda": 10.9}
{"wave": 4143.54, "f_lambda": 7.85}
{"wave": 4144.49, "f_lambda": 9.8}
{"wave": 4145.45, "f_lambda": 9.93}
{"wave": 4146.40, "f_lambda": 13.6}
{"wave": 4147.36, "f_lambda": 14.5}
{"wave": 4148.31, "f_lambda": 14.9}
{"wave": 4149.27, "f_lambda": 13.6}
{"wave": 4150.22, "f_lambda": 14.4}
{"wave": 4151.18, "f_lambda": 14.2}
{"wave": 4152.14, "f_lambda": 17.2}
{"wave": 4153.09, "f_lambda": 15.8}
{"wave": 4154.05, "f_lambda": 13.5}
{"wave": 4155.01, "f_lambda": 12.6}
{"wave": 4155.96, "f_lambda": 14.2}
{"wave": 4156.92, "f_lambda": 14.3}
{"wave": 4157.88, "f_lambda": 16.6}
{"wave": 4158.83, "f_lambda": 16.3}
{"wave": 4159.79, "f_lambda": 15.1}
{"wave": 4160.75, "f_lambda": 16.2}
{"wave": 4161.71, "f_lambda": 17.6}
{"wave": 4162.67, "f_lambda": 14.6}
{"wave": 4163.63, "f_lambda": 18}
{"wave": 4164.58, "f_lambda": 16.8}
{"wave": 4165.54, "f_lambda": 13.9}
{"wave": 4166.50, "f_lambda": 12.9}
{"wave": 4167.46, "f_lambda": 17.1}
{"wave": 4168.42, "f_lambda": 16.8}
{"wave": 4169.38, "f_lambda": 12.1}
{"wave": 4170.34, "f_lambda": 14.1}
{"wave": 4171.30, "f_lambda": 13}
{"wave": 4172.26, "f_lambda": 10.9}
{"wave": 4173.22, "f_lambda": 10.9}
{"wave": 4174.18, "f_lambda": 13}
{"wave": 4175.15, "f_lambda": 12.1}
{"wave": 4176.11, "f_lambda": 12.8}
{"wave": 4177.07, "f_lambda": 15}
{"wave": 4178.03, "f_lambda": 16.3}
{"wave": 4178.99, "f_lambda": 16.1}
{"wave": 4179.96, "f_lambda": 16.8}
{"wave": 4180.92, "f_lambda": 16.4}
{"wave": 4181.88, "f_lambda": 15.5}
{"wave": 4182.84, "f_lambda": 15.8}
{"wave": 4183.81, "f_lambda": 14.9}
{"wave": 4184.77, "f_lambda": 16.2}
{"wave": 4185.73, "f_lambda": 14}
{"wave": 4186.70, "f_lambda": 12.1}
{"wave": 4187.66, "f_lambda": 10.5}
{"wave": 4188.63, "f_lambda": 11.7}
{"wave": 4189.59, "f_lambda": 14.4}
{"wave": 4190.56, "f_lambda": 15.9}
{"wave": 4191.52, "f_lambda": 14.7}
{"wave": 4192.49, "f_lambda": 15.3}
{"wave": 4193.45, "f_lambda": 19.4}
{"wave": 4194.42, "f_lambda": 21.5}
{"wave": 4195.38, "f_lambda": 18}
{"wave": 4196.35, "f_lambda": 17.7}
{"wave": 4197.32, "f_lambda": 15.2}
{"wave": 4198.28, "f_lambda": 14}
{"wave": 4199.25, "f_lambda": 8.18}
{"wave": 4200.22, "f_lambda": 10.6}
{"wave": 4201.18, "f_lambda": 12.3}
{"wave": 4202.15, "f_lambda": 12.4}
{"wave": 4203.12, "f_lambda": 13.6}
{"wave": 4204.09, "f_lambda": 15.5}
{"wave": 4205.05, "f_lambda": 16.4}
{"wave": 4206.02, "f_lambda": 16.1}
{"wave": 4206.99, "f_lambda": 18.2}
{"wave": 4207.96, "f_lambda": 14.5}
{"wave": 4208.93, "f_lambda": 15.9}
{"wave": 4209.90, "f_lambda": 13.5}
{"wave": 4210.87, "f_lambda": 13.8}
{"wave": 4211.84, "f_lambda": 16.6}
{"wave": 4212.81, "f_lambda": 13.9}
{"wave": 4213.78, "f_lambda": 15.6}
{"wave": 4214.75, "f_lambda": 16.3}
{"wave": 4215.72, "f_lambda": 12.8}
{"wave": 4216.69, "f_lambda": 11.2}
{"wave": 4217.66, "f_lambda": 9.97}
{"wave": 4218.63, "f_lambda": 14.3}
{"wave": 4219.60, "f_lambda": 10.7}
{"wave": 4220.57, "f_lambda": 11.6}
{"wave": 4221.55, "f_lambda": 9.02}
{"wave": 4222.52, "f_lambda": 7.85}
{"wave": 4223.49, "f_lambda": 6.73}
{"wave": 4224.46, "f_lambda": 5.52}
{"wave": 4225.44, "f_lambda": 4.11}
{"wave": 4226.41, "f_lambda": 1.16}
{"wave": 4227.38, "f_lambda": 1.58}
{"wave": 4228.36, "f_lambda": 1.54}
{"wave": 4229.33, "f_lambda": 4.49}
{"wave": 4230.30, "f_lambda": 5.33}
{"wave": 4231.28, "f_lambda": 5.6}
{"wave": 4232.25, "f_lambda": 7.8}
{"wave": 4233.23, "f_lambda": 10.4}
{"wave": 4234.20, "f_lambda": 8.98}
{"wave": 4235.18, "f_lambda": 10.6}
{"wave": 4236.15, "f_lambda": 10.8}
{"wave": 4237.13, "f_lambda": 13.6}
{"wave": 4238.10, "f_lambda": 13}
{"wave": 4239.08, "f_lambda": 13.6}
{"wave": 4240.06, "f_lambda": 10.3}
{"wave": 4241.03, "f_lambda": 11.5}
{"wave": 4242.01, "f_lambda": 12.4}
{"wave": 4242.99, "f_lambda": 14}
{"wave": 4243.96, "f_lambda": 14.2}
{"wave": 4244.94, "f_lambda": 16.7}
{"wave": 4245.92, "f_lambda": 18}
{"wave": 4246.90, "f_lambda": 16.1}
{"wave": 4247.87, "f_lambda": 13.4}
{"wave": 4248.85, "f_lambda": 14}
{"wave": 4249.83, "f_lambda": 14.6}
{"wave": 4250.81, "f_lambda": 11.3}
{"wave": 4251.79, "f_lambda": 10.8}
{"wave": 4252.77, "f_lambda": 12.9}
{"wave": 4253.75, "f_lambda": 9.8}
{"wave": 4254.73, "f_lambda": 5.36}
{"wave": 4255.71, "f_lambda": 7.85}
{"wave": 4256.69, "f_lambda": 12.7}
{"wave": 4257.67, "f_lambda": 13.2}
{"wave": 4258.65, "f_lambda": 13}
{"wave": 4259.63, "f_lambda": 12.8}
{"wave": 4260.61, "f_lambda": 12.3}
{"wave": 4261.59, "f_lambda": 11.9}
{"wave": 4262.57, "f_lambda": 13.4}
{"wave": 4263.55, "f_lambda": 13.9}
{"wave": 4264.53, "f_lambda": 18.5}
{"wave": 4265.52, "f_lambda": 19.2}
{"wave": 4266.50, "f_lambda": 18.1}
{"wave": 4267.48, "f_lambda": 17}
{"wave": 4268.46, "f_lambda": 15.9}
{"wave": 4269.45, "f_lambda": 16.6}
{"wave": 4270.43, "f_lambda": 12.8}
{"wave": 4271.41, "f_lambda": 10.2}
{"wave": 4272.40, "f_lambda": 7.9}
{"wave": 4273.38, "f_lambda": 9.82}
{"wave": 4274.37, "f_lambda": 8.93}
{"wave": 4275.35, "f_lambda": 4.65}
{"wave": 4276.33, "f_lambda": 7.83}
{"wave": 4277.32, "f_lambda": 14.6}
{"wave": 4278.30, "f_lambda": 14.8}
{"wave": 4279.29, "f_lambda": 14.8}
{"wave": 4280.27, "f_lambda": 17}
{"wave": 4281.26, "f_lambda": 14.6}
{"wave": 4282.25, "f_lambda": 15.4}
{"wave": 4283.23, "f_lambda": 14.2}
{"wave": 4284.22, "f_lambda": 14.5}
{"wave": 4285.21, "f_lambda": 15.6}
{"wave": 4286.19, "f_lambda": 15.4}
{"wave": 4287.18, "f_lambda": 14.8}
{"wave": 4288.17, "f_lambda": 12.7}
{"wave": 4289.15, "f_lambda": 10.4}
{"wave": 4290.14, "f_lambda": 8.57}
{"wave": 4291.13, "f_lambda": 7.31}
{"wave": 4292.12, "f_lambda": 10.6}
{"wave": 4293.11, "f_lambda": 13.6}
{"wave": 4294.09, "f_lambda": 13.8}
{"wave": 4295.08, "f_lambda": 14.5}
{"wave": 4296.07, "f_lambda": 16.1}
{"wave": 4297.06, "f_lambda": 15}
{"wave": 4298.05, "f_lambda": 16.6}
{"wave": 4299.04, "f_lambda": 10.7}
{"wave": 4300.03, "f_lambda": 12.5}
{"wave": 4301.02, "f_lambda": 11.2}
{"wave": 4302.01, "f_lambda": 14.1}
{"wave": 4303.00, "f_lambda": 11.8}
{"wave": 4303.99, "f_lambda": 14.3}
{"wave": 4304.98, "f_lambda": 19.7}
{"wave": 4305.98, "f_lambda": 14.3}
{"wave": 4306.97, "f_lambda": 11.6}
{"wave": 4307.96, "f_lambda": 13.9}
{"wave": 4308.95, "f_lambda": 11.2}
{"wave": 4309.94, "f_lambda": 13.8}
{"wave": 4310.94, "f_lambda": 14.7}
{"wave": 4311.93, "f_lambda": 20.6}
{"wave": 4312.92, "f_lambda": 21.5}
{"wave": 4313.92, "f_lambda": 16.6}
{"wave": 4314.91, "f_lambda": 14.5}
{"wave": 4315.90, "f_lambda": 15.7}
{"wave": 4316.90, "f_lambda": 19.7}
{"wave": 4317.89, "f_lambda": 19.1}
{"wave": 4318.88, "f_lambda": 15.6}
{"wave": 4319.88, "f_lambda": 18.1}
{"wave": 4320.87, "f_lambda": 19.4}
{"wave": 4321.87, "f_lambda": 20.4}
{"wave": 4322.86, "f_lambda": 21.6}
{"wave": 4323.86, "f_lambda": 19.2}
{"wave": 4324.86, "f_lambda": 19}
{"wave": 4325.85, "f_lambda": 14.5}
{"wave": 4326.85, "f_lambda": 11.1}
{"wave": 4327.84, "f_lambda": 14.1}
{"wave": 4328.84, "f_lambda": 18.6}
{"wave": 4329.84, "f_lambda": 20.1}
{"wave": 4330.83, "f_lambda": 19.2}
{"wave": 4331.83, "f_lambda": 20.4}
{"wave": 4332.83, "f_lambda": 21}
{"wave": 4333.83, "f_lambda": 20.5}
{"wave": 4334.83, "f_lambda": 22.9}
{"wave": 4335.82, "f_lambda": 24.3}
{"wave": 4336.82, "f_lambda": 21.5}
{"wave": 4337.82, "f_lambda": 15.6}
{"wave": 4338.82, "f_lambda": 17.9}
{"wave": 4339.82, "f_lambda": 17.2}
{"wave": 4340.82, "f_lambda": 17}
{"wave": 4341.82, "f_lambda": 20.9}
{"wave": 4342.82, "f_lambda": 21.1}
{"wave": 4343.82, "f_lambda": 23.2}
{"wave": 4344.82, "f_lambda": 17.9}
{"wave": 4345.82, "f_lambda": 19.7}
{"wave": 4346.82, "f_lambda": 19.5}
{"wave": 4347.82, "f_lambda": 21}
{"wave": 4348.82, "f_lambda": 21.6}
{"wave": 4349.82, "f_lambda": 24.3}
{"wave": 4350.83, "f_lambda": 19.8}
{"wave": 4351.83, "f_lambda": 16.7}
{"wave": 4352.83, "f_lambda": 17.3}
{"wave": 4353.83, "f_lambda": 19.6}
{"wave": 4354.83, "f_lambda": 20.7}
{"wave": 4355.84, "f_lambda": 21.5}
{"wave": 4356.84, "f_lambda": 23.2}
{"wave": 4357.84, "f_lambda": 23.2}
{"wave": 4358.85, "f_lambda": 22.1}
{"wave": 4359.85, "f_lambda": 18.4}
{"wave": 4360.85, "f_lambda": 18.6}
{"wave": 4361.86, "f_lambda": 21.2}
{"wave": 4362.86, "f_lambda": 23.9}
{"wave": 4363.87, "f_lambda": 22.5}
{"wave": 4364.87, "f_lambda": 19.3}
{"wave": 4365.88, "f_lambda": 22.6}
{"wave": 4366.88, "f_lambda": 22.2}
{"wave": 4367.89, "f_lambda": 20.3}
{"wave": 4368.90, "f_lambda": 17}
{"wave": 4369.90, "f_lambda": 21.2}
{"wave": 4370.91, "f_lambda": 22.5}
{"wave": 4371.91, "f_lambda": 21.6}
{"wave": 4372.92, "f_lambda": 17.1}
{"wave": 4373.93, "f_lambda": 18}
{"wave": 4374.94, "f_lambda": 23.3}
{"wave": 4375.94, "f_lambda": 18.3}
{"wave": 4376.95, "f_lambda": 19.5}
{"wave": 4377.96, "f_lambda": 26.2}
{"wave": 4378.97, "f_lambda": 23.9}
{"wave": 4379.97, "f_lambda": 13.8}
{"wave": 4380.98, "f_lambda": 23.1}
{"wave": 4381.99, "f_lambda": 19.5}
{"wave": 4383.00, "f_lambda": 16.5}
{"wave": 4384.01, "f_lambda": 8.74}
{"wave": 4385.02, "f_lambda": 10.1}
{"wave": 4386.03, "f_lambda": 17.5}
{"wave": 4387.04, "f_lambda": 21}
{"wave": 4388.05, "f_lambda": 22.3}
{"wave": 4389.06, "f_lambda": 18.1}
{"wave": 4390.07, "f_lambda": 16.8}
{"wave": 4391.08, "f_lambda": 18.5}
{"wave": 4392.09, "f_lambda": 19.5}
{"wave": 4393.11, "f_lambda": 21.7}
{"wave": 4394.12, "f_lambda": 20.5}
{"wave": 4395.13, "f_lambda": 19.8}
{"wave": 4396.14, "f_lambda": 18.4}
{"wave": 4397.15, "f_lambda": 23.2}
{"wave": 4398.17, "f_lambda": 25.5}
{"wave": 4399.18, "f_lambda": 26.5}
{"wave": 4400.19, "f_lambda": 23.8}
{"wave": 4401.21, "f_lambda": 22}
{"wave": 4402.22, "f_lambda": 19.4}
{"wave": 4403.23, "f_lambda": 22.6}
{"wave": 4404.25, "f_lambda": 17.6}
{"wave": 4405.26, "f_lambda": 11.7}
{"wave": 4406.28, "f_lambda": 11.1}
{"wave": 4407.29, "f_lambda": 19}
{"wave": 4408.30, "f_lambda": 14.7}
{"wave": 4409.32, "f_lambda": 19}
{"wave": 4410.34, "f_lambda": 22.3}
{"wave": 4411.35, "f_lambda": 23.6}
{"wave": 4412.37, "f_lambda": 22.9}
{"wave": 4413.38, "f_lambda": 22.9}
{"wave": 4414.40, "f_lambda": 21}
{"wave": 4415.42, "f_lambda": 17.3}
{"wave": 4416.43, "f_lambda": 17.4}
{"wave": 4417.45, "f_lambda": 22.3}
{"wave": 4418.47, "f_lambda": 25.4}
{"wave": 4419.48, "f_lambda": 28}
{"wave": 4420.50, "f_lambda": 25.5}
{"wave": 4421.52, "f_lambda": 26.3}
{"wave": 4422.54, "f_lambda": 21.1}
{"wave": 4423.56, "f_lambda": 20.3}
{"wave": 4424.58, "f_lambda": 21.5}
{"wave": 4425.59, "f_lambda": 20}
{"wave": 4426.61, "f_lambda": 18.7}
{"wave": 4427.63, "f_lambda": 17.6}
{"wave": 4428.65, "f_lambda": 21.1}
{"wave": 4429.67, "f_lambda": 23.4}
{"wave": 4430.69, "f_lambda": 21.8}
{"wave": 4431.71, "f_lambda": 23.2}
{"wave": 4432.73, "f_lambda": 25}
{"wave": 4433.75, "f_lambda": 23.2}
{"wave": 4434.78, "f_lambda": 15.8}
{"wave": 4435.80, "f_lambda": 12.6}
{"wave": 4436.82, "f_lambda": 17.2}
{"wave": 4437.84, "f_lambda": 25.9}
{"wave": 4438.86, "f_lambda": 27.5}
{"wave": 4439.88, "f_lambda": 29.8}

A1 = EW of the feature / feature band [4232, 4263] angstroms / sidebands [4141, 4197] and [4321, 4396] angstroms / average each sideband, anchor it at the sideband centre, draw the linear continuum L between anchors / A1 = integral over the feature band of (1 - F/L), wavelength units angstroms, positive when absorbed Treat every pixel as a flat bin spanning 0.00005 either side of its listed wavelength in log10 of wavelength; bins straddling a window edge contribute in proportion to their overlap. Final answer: 8.2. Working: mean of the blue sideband 14.6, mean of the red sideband 19.6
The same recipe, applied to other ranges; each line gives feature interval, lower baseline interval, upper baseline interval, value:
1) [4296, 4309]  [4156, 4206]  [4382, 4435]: 2.9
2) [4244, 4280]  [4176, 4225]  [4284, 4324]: 3.9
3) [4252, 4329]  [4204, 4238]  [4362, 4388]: 3.0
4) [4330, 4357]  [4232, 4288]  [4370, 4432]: -4.5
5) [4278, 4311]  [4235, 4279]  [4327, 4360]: 4.6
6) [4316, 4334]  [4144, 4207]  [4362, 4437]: 0.1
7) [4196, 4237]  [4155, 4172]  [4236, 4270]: 9.3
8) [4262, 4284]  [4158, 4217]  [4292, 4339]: 3.3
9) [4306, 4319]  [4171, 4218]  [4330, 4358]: 2.1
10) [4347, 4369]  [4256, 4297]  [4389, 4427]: -3.6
